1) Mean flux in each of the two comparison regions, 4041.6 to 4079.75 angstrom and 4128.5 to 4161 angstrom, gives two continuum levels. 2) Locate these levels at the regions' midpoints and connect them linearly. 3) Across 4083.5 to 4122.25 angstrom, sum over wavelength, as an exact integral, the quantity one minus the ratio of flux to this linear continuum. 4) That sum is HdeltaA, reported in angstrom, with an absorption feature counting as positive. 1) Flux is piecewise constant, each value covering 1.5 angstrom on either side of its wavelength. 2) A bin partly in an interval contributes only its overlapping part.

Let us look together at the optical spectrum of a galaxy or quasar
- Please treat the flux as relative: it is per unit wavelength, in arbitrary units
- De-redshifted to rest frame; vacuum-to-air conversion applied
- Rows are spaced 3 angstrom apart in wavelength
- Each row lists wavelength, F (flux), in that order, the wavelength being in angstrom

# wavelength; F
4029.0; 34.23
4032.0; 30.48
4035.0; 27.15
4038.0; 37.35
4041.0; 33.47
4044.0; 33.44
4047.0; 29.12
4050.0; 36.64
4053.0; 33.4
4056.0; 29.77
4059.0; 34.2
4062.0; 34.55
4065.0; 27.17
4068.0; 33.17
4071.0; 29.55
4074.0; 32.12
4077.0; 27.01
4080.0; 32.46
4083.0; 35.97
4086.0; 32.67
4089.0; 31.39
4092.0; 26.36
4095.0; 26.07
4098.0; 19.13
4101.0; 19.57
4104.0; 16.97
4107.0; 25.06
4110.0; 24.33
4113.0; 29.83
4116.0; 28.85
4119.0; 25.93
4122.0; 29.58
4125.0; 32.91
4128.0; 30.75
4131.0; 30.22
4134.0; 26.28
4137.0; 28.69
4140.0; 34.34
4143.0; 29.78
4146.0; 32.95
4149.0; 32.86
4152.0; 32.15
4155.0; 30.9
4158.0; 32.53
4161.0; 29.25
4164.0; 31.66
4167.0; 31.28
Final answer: 6.67 angstrom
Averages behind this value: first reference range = 31.7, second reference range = 31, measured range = 26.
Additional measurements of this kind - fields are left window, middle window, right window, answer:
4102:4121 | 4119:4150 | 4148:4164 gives -2.4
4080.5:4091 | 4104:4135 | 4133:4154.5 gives 3.9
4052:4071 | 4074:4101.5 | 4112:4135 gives 2.2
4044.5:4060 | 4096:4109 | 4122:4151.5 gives 4.5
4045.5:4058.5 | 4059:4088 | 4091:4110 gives -4.2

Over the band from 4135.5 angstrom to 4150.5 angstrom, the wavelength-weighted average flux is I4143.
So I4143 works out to 31.7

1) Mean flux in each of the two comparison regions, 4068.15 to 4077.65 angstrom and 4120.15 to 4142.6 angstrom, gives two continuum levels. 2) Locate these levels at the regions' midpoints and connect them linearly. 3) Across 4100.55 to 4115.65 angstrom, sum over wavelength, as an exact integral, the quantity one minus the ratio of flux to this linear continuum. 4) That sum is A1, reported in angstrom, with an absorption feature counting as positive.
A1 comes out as 3.2 angstrom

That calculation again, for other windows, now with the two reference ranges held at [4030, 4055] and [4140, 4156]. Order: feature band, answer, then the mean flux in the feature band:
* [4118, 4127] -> 0.7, 29.7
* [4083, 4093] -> 0.4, 31.2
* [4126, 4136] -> 0.9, 29.3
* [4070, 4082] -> 0.7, 30.6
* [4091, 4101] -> 2.9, 23.1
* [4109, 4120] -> 1.6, 27.4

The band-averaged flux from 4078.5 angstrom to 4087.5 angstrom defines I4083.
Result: 33.7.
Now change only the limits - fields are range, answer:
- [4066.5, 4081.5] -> 30.9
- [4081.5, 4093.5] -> 31.6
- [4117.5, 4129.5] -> 29.8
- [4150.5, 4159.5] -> 31.9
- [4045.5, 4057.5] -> 32.2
